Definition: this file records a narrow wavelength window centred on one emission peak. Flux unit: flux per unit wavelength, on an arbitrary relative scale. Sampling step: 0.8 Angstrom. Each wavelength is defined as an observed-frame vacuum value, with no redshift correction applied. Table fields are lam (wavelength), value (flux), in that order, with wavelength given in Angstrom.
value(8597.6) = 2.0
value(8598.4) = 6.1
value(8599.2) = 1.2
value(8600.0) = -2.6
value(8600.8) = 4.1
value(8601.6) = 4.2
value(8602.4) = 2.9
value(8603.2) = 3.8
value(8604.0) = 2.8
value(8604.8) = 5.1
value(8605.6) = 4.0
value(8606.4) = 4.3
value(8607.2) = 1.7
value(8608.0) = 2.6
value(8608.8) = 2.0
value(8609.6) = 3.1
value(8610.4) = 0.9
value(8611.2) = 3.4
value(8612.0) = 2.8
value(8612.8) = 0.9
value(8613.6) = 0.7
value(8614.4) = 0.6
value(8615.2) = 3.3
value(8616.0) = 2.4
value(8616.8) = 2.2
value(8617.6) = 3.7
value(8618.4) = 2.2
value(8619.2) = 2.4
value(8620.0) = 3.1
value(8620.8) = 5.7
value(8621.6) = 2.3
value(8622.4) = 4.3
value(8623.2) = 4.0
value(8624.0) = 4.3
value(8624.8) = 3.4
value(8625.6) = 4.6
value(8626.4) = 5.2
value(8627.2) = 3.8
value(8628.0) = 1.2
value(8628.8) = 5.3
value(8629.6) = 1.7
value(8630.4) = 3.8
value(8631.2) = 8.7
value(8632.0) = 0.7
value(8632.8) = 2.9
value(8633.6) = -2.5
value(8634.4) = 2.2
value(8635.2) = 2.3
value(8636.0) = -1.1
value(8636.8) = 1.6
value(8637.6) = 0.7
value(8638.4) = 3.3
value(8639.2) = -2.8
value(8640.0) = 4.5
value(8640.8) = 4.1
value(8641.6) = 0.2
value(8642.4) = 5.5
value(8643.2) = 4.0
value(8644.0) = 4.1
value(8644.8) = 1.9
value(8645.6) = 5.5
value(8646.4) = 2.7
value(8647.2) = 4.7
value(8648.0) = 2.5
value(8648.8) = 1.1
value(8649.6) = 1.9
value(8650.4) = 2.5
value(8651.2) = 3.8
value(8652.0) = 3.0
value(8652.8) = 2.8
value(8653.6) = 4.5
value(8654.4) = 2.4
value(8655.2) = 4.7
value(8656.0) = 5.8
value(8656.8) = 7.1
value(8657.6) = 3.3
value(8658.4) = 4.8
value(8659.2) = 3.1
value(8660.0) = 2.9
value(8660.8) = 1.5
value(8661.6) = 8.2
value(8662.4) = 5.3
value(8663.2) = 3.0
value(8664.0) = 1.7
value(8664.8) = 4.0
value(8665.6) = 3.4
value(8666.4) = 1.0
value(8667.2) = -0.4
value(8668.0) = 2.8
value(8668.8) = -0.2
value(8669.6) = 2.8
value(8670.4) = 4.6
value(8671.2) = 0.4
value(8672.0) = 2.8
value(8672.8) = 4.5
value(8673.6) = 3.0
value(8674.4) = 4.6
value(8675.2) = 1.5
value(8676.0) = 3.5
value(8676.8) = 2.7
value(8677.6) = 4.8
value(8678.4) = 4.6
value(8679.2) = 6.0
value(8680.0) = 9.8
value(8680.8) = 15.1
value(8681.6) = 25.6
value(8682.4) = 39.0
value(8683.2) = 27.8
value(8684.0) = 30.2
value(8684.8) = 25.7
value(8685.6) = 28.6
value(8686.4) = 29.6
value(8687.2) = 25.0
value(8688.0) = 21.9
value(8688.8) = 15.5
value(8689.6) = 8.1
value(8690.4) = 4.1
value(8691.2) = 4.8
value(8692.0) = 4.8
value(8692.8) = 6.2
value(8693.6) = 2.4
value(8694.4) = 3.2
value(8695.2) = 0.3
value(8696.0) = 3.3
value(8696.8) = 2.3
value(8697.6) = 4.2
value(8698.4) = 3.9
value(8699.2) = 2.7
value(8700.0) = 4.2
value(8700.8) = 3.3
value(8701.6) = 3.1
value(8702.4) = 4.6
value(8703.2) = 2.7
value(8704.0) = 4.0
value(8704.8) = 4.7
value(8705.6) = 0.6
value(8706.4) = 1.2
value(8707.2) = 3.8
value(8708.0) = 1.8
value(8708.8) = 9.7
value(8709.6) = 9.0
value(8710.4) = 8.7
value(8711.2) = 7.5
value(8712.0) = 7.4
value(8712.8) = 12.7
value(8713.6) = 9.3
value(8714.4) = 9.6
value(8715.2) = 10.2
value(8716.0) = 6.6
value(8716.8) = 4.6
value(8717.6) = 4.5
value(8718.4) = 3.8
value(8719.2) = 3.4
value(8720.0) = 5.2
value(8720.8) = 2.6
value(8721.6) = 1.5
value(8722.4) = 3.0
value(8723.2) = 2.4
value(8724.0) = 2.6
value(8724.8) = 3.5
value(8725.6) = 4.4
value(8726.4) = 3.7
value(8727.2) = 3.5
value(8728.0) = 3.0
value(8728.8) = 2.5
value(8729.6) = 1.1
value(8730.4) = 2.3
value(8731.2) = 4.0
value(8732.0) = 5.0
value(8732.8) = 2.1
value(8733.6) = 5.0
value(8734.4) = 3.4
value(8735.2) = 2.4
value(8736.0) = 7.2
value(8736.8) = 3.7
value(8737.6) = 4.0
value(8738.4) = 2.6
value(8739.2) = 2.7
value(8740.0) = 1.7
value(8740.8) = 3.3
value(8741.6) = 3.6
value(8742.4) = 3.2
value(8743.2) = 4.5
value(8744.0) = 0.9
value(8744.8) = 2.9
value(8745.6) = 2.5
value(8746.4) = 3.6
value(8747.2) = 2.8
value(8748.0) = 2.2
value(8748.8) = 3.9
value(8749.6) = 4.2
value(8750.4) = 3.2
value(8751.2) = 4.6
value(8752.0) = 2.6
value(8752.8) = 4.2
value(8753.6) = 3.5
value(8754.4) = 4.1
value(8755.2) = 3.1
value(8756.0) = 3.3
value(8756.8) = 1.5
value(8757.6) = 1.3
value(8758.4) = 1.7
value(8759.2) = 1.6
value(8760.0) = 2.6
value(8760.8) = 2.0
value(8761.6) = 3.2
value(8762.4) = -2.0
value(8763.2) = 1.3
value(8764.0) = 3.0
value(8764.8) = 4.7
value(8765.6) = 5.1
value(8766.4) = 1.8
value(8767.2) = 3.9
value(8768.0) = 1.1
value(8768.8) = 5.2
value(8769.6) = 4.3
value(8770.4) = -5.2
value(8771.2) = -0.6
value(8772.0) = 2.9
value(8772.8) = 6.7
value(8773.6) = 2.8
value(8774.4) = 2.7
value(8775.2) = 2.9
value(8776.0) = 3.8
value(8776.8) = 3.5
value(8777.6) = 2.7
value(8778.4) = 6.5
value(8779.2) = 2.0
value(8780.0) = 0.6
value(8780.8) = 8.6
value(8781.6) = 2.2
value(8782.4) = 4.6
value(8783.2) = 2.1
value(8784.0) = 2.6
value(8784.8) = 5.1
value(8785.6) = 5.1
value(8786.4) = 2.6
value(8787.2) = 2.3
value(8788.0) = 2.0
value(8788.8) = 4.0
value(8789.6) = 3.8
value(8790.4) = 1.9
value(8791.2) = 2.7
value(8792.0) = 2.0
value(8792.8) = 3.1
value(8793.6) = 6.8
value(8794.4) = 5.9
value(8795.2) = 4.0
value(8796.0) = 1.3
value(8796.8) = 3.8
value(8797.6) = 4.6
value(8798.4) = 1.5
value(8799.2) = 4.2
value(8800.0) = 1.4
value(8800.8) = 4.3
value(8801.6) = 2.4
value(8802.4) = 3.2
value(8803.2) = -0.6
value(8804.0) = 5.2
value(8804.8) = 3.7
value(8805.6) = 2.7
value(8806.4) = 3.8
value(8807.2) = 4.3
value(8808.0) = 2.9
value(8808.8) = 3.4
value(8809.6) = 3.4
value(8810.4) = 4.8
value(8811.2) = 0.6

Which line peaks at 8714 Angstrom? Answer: [N II]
